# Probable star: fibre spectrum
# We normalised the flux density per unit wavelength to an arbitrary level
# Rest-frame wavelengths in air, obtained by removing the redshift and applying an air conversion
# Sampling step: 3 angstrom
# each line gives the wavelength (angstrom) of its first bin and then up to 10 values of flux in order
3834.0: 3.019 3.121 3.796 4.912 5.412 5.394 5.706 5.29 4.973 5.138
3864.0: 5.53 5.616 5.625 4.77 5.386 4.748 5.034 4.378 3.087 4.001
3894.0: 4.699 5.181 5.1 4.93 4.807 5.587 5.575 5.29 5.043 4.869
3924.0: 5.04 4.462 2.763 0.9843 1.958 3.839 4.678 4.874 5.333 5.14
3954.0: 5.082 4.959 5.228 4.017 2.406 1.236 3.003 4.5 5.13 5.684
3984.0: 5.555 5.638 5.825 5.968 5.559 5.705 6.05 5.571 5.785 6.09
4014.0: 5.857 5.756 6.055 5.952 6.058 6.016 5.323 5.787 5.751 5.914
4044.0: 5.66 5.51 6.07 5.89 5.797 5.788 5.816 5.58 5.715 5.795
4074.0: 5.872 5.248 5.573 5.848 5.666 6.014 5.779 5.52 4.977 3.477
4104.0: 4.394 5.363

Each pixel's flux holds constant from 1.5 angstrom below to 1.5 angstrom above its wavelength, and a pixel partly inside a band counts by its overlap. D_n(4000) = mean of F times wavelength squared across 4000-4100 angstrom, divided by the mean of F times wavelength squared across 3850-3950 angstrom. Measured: 1.33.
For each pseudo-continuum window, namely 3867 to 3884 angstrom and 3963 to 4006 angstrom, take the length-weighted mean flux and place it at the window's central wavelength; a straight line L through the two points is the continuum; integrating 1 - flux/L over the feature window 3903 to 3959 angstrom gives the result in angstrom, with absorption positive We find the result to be 5.5 angstrom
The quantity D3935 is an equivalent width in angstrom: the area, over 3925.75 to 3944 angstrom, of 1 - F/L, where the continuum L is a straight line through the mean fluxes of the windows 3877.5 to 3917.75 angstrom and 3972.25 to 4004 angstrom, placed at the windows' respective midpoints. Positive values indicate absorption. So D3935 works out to 7.0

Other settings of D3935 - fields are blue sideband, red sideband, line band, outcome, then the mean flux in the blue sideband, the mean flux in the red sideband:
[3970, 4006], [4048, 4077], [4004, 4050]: -2.3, 5.29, 5.78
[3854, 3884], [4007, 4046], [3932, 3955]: 6.2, 5.2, 5.84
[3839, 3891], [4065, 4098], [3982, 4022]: -2.9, 4.97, 5.66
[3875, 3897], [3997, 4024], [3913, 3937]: 5.0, 4.5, 5.86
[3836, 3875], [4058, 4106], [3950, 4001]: 4.9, 5.05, 5.44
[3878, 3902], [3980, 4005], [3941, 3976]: 7.4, 4.53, 5.74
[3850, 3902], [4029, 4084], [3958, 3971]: 5.0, 4.96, 5.73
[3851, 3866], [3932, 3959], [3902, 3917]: -1.9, 5.32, 4.17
